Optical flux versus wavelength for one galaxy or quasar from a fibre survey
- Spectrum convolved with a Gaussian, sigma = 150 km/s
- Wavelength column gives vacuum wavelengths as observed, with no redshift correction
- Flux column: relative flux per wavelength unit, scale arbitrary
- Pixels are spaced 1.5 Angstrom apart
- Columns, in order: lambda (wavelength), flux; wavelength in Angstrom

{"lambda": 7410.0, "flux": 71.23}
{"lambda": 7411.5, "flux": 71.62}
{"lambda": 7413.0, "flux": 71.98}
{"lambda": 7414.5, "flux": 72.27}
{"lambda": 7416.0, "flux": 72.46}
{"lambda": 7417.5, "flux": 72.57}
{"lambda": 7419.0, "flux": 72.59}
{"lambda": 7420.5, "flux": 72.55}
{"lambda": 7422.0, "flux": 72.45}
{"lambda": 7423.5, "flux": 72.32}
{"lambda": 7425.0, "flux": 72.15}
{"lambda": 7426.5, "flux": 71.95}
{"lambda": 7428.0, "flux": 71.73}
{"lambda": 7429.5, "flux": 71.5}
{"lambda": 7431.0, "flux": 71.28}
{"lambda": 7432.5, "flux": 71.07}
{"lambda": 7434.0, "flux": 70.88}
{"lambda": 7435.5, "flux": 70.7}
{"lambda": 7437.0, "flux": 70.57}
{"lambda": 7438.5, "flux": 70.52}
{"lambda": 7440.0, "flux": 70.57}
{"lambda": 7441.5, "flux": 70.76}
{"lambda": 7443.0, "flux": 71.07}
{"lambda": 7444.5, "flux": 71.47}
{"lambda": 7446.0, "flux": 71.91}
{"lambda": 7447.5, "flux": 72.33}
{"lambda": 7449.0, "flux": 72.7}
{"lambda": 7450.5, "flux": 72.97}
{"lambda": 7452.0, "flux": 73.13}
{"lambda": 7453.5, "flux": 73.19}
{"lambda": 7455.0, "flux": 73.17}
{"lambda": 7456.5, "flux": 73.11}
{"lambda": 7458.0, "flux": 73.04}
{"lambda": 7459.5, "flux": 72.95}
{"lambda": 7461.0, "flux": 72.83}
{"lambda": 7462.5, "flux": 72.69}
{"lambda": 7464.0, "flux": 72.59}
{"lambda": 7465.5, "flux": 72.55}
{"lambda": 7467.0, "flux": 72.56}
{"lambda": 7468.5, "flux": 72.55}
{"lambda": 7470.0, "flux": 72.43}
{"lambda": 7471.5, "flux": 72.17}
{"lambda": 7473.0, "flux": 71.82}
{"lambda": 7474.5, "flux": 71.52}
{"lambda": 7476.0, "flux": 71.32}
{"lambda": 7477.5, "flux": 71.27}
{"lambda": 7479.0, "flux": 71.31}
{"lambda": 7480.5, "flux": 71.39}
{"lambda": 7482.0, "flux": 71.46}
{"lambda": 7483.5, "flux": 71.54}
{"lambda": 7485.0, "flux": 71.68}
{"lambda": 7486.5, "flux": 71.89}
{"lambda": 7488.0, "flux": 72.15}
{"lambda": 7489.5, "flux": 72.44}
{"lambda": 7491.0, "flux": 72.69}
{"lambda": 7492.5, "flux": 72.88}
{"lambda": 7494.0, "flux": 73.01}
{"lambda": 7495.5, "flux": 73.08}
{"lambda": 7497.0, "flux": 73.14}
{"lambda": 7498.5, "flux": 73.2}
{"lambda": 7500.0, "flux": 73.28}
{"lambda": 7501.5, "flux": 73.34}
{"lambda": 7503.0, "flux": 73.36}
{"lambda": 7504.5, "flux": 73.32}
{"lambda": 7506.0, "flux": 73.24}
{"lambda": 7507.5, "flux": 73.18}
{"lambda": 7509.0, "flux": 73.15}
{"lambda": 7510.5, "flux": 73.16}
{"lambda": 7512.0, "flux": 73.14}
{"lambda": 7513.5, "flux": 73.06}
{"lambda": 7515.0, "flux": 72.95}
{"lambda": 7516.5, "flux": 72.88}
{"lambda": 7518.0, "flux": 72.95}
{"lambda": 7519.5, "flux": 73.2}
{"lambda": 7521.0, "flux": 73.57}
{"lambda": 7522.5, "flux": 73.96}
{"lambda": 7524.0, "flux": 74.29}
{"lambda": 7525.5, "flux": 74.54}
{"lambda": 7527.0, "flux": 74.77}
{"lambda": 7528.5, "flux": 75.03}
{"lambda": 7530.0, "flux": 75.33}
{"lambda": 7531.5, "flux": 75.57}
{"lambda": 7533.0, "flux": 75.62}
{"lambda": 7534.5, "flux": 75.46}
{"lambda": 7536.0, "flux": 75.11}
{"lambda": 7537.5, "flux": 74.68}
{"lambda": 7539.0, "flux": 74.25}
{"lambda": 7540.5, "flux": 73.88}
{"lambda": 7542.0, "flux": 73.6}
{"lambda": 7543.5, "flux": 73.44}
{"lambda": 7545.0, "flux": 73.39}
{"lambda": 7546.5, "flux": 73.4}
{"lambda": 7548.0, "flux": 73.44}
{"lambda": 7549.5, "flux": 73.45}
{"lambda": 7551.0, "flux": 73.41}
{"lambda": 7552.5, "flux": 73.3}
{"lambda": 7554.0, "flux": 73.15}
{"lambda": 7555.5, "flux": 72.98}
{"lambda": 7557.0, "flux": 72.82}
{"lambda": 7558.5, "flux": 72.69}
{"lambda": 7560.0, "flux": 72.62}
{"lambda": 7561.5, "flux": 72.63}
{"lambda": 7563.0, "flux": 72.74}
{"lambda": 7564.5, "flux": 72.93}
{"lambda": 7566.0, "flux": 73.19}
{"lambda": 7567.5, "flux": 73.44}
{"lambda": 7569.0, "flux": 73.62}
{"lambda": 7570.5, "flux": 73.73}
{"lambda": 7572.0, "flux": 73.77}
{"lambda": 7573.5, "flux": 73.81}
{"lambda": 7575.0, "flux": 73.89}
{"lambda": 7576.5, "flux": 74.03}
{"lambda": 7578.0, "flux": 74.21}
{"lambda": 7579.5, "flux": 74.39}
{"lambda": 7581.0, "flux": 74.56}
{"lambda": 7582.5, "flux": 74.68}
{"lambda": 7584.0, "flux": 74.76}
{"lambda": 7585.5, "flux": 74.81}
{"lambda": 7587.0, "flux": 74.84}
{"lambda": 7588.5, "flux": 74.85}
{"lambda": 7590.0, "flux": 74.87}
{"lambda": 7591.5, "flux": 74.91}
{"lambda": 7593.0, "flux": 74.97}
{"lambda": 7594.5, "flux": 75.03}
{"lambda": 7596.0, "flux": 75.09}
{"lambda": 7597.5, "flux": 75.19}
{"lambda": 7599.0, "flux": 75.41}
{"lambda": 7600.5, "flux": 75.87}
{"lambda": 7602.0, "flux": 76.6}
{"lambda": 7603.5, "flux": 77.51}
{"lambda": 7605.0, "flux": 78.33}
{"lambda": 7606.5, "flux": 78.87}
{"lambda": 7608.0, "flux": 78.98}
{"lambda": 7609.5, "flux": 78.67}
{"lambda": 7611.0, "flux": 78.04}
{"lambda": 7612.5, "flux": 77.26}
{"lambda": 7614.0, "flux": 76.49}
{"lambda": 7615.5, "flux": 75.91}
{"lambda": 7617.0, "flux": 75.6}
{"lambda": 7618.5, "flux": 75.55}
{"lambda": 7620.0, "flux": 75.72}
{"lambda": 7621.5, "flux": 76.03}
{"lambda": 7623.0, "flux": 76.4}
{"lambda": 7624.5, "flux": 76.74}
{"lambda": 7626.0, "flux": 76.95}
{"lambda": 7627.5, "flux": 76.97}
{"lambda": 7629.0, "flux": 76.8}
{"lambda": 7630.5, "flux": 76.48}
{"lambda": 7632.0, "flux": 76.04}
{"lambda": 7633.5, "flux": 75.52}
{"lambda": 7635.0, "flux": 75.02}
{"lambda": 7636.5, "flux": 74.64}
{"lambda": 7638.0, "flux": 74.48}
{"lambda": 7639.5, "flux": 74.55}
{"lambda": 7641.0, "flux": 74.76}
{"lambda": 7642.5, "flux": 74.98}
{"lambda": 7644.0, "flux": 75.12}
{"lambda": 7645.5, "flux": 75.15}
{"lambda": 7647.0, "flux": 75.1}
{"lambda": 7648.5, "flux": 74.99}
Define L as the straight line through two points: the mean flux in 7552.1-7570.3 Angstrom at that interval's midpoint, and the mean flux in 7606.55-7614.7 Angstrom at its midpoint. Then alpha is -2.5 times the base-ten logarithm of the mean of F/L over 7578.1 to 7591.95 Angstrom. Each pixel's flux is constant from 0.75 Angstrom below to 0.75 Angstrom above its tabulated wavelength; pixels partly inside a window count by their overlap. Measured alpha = 0.01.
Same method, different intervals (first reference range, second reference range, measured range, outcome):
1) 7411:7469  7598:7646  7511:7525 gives 0.01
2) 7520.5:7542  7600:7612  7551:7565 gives 0.04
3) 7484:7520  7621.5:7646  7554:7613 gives 0.00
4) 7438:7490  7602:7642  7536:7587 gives 0.02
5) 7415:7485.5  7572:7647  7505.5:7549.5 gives 0.00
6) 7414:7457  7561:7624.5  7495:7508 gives 0.00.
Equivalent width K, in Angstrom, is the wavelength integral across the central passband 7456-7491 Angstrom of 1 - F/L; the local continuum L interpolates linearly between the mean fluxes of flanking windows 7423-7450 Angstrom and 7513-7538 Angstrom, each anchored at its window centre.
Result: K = 0.2 Angstrom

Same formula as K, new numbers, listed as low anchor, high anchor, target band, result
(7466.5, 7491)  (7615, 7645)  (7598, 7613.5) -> -0.5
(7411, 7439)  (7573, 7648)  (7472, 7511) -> 0.4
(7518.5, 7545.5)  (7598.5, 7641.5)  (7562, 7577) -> 0.4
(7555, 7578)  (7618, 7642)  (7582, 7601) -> -0.2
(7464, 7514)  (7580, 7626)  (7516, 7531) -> -0.1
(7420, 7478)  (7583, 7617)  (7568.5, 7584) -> 0.3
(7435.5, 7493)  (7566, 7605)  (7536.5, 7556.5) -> 0.1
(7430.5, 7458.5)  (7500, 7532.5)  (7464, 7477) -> 0.1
